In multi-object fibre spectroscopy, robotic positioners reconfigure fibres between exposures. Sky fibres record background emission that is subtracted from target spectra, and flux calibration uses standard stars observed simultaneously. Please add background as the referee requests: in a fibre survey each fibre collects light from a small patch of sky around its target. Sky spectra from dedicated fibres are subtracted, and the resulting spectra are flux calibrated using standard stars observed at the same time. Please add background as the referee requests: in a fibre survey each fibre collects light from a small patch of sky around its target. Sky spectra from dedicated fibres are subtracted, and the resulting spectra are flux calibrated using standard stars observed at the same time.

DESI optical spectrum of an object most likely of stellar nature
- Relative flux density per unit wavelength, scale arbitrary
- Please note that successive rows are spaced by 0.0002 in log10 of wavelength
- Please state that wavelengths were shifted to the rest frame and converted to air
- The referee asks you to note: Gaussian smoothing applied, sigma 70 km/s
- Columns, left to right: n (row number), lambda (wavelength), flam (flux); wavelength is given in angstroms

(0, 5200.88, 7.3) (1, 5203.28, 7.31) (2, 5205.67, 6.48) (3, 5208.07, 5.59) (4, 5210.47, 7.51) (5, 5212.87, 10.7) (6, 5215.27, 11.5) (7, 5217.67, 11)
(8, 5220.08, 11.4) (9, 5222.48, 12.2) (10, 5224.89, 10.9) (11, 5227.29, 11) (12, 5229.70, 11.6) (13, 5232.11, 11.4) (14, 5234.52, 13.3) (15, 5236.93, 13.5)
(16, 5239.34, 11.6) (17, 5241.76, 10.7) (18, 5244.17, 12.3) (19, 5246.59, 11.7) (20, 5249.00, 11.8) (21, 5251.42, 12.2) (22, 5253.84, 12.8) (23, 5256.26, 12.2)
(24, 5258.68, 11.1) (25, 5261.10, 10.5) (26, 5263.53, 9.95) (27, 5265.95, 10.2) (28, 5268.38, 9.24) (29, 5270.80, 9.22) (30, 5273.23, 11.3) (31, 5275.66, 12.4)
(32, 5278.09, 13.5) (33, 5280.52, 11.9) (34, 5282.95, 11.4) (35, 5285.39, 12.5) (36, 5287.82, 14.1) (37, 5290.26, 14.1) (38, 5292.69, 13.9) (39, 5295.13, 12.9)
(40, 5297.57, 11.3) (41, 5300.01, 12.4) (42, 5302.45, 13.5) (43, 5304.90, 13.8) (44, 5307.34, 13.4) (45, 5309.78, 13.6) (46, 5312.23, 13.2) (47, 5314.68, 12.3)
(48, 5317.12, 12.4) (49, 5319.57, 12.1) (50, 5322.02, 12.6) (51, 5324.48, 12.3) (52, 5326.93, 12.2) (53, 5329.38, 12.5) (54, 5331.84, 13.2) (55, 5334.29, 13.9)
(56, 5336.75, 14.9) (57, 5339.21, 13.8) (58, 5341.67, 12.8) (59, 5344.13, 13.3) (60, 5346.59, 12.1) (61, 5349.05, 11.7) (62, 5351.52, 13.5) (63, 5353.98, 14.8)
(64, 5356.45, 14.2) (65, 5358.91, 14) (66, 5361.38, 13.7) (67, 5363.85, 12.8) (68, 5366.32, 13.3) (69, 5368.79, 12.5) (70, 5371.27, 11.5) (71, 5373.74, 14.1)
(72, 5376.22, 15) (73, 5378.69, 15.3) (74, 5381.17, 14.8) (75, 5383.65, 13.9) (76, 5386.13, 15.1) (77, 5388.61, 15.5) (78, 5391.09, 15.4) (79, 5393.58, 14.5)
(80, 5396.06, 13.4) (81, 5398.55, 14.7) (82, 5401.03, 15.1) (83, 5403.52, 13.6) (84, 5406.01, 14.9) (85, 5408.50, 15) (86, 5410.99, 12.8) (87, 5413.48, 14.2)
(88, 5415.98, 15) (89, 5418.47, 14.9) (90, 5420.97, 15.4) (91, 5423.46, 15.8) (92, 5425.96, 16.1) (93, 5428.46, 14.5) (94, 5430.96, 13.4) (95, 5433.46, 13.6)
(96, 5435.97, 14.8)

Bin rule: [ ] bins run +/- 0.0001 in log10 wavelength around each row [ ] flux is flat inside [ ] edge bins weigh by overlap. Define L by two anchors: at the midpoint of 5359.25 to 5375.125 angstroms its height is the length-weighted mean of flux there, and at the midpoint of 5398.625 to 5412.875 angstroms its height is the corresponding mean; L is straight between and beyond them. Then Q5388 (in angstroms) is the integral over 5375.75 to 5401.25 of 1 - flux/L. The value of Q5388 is -1.91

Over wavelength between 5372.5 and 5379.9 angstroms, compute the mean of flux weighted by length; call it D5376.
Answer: 14.8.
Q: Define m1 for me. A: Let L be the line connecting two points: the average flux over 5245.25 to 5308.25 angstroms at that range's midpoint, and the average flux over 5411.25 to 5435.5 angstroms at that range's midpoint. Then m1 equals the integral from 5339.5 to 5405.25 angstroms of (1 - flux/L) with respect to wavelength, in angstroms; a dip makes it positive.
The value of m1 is -0.50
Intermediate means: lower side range 12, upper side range 14.7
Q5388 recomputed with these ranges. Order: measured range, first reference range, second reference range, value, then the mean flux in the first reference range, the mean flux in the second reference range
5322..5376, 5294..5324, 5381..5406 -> 1.7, 12.8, 14.6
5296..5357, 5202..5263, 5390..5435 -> -1.0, 10.9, 14.6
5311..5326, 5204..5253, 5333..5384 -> 0.3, 10.9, 13.6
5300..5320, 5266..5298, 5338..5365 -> -0.7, 12.1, 13.3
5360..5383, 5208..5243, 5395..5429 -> 0.4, 11.1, 14.7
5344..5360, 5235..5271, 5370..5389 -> 0.4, 11.4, 14.3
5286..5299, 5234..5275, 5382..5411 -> -1.1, 11.4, 14.6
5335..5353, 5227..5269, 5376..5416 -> 0.4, 11.5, 14.6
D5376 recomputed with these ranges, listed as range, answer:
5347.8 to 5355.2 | 13.3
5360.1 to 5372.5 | 12.8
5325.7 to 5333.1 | 12.7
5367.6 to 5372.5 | 12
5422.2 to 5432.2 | 15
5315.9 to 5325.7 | 12.3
